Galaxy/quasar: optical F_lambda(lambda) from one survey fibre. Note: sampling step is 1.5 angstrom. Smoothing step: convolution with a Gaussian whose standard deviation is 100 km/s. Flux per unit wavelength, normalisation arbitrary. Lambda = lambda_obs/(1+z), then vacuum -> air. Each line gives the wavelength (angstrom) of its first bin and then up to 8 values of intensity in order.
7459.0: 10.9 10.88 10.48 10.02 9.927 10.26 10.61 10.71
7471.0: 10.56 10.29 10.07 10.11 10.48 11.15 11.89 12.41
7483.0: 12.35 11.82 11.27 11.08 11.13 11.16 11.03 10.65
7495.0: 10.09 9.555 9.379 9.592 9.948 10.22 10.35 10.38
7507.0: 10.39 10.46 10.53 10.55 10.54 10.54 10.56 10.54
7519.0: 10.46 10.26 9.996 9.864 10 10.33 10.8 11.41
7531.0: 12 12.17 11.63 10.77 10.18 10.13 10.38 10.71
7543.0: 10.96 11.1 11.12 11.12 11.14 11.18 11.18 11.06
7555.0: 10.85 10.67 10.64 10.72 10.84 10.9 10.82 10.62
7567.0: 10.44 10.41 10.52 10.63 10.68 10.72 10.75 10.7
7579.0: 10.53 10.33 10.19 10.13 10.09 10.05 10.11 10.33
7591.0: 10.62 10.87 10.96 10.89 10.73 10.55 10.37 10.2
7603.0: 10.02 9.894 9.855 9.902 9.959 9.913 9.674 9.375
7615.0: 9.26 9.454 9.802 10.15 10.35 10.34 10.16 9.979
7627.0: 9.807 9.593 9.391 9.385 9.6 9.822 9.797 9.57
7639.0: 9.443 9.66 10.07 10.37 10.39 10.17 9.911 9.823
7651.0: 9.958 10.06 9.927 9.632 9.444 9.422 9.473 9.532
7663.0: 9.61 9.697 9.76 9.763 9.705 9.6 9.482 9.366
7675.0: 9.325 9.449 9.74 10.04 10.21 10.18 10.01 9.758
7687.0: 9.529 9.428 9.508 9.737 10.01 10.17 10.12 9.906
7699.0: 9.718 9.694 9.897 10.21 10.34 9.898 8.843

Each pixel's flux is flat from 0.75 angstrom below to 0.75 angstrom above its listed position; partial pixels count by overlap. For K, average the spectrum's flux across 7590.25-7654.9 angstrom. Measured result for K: 10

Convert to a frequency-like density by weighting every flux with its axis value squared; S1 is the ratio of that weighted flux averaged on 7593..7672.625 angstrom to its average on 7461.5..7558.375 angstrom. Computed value 1.0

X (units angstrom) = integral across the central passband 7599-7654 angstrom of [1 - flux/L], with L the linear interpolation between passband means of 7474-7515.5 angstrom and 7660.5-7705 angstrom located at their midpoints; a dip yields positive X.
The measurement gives 0.9 angstrom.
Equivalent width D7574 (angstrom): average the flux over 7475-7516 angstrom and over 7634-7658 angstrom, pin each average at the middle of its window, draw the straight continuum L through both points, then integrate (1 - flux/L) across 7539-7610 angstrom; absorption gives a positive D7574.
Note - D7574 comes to -2.14 angstrom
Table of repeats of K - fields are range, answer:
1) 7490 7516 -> 10.3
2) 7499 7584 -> 10.6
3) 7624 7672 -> 9.76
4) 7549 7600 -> 10.6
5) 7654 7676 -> 9.57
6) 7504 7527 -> 10.4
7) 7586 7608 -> 10.4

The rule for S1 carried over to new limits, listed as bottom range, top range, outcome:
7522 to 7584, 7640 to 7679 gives 0.93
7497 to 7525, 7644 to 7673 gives 0.99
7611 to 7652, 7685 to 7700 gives 1.01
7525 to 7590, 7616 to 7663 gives 0.93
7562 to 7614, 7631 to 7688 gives 0.96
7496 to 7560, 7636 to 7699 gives 0.96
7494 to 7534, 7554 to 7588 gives 1.03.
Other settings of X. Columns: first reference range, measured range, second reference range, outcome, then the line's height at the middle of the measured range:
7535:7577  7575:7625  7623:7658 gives 0.4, 10.3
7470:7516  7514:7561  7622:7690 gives -1.7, 10.4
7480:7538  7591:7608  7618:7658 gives -0.5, 10.1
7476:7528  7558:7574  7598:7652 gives -0.7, 10.2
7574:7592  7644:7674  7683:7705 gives 0.8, 10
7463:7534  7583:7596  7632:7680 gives -0.4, 10.1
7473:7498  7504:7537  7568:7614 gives 0.3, 10.7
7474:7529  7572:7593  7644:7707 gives -0.4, 10.2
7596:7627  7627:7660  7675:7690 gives 0.4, 9.9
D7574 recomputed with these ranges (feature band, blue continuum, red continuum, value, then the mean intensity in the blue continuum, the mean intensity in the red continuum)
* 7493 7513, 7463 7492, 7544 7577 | 1.32 angstrom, 10.9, 10.8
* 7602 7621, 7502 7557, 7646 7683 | 0.59 angstrom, 10.7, 9.73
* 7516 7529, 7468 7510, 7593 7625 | 0.24 angstrom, 10.7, 10.1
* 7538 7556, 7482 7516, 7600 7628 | -1.06 angstrom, 10.6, 9.9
